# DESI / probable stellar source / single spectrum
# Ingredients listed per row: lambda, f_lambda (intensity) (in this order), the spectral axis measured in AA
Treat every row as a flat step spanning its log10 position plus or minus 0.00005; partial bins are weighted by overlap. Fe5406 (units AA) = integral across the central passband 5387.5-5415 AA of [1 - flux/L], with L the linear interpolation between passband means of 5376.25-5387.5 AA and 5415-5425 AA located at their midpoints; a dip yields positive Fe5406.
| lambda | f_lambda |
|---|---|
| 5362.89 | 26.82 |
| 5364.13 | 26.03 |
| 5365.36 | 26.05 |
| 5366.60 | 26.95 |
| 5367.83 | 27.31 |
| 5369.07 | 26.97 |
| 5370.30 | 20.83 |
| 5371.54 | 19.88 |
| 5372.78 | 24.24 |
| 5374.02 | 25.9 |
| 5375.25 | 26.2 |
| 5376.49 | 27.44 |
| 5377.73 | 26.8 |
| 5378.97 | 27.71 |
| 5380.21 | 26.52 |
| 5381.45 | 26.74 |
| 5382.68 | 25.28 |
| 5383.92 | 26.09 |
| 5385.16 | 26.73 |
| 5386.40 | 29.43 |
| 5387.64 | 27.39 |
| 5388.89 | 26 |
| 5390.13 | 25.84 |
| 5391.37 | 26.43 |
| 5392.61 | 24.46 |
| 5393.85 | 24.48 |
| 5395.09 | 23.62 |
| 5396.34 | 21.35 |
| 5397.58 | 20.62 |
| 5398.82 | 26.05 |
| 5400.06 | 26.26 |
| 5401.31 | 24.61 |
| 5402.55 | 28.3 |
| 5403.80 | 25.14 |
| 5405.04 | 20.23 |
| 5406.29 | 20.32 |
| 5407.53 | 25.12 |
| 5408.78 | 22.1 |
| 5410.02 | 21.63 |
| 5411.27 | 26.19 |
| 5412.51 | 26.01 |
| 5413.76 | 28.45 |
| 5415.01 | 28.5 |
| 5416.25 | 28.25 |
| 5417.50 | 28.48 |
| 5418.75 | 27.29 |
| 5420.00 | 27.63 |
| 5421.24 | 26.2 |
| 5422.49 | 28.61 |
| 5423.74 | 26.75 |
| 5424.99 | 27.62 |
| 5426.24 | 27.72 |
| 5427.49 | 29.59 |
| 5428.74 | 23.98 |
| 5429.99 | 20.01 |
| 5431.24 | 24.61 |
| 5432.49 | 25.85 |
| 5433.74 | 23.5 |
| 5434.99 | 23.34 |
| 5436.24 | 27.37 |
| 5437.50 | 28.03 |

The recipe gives 2.7 AA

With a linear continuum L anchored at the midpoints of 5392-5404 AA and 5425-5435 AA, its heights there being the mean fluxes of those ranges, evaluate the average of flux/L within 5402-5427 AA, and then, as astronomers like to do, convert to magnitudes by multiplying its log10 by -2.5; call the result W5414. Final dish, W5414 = -0.05 mag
